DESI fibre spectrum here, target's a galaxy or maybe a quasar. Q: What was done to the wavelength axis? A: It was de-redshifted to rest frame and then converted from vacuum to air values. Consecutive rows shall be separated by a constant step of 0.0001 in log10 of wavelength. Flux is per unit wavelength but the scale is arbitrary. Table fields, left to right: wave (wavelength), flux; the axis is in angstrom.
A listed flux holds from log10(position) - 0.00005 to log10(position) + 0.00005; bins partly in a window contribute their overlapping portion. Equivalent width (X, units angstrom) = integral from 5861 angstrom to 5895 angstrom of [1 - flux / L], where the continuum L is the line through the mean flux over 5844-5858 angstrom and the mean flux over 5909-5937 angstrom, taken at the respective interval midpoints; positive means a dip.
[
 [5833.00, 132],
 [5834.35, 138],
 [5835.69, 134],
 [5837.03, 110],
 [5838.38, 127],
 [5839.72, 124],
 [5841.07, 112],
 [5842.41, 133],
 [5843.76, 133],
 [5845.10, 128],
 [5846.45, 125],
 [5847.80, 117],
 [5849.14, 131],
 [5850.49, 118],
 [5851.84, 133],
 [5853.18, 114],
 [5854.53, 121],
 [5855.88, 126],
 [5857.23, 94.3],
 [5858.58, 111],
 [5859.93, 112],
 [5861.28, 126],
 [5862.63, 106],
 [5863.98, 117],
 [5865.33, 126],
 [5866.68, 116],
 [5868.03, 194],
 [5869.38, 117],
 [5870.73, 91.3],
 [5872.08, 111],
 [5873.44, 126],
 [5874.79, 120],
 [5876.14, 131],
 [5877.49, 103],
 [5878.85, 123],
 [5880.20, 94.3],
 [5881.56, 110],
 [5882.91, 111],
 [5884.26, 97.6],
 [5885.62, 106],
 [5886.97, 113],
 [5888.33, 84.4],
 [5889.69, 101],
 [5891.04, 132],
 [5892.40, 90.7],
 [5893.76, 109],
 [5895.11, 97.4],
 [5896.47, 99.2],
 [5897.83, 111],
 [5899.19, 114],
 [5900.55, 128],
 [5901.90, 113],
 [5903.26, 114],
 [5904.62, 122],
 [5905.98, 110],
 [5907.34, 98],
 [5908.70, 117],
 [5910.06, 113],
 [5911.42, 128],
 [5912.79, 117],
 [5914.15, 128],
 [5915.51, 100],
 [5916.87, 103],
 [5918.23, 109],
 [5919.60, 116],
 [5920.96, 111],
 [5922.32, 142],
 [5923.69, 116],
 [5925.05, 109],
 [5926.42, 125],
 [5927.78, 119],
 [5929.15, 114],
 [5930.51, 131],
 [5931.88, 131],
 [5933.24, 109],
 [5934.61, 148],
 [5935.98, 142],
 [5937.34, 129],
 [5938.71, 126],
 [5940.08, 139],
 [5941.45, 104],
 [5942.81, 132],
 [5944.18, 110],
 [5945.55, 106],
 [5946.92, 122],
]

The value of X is 2.0 angstrom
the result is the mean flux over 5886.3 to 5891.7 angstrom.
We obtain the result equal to 107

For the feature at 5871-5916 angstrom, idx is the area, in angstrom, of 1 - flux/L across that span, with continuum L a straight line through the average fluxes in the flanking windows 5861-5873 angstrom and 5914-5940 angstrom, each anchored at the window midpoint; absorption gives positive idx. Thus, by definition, 4.1 angstrom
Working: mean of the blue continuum 123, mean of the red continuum 122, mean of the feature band 111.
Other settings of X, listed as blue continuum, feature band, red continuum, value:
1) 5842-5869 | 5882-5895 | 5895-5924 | 1.5 angstrom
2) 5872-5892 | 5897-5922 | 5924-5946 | 0.6 angstrom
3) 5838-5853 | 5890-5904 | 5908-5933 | 1.1 angstrom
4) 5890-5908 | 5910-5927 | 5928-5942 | 0.4 angstrom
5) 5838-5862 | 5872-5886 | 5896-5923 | 0.7 angstrom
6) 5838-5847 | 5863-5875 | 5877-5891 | -1.2 angstrom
